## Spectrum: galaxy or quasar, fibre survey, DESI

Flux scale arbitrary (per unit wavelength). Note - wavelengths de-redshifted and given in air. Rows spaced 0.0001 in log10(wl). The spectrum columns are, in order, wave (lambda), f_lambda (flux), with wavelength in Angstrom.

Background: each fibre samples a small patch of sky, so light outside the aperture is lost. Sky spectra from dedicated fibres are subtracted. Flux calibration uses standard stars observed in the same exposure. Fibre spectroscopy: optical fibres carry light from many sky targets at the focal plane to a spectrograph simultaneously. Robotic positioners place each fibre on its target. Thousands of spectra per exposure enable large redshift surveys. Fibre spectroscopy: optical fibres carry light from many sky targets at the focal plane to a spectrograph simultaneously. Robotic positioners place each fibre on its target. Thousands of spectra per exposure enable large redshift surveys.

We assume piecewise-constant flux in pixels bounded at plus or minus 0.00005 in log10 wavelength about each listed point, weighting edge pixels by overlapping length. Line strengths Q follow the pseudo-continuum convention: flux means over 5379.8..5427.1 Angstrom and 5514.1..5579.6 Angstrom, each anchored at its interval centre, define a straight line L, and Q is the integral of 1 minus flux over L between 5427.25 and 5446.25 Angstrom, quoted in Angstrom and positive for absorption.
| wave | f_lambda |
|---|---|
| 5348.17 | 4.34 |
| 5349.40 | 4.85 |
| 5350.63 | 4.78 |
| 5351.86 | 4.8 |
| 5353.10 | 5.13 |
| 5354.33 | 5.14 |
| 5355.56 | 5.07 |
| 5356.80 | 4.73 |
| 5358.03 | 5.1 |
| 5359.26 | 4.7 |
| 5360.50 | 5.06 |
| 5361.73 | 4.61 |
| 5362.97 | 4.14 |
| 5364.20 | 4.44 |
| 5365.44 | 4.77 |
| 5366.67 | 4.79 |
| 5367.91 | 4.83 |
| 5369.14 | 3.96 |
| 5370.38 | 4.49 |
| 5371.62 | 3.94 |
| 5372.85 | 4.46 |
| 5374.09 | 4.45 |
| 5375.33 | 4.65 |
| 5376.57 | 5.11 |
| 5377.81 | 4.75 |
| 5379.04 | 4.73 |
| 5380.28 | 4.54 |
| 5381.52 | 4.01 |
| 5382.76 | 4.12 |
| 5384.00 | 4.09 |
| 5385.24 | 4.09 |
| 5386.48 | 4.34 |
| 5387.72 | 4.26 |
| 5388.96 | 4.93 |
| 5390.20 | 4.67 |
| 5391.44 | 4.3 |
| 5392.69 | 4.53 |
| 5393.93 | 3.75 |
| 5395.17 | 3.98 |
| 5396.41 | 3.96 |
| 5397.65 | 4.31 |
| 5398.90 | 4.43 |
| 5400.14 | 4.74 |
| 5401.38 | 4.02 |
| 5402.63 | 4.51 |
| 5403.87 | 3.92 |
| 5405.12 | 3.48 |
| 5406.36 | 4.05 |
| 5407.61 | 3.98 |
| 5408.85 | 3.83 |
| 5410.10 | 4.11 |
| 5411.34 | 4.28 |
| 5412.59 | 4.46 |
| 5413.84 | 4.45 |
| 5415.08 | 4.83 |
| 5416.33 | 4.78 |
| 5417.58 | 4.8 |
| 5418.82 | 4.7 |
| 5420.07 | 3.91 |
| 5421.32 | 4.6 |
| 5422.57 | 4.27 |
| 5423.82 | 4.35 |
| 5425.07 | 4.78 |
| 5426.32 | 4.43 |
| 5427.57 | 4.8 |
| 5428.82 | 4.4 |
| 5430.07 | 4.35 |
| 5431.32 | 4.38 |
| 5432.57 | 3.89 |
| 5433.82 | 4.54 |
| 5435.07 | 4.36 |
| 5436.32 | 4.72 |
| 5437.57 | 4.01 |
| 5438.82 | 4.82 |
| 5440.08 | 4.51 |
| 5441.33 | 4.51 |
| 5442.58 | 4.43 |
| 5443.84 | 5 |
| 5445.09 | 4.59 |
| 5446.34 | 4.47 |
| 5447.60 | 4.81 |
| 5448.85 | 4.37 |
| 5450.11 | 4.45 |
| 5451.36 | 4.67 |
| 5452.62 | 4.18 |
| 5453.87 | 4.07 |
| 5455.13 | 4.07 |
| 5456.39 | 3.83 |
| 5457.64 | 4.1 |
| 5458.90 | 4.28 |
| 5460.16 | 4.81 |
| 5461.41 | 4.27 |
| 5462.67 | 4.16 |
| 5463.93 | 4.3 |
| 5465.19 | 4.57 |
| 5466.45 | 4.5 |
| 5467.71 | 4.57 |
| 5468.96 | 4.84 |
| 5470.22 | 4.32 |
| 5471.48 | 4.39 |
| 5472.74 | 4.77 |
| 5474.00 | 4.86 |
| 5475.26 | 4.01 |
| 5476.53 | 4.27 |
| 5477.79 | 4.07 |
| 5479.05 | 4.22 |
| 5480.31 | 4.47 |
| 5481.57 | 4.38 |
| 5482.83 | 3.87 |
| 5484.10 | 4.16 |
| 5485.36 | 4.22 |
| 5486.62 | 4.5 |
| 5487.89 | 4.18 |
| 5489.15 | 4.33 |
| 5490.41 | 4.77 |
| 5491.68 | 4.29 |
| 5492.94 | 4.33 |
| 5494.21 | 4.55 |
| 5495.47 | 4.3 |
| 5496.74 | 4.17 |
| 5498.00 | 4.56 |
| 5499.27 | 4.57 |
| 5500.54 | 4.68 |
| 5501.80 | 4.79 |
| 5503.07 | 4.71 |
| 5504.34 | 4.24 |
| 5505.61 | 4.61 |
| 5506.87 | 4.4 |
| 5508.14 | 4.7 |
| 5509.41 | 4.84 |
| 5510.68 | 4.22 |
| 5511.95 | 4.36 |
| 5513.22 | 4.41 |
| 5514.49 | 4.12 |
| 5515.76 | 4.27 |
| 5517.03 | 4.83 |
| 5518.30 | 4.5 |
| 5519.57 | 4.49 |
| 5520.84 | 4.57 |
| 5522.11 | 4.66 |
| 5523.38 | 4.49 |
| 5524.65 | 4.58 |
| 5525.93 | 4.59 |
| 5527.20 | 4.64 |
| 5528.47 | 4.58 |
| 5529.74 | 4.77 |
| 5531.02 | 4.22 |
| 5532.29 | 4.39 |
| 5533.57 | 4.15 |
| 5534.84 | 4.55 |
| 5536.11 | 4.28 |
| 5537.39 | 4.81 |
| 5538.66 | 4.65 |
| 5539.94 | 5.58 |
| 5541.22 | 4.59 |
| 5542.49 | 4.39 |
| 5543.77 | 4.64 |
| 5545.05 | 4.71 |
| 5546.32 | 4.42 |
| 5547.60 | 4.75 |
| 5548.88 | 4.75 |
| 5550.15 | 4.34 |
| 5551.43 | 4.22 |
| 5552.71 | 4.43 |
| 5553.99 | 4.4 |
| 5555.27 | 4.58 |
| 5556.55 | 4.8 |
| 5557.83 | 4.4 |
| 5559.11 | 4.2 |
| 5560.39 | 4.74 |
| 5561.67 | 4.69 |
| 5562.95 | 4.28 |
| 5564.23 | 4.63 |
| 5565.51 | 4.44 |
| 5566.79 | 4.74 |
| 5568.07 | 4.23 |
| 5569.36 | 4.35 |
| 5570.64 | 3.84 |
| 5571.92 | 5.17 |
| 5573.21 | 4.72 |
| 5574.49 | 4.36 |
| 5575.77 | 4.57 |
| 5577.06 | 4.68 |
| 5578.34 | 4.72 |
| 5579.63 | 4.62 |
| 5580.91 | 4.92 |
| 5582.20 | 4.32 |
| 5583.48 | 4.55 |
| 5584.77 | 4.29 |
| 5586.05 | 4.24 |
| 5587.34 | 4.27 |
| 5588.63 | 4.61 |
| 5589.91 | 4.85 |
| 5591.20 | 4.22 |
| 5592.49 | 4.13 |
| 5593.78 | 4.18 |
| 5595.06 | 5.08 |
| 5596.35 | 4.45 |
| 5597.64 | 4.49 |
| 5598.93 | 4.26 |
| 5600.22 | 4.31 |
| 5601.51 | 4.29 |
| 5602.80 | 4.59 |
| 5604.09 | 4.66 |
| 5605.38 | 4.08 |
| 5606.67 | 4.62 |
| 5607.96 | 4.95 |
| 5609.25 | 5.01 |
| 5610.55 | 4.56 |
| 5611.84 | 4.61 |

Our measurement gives -0.5 Angstrom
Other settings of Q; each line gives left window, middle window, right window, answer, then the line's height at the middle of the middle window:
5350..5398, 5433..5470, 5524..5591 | 0.8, 4.53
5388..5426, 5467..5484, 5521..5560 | 0.2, 4.44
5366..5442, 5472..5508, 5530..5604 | 0.3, 4.45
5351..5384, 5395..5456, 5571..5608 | 2.9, 4.6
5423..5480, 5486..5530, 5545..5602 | -0.4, 4.46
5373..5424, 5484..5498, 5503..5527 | 0.3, 4.47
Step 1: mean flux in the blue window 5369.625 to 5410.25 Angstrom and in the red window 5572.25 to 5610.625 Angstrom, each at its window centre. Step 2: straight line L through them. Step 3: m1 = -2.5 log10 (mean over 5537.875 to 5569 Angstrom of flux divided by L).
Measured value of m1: -0.02 mag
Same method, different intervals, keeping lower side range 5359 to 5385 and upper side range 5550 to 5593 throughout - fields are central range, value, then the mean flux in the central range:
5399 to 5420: 0.05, 4.3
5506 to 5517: 0.01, 4.44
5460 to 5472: 0.01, 4.46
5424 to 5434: 0.01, 4.44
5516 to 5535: -0.01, 4.53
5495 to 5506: 0.00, 4.51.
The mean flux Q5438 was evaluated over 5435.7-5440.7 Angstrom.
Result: 4.51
